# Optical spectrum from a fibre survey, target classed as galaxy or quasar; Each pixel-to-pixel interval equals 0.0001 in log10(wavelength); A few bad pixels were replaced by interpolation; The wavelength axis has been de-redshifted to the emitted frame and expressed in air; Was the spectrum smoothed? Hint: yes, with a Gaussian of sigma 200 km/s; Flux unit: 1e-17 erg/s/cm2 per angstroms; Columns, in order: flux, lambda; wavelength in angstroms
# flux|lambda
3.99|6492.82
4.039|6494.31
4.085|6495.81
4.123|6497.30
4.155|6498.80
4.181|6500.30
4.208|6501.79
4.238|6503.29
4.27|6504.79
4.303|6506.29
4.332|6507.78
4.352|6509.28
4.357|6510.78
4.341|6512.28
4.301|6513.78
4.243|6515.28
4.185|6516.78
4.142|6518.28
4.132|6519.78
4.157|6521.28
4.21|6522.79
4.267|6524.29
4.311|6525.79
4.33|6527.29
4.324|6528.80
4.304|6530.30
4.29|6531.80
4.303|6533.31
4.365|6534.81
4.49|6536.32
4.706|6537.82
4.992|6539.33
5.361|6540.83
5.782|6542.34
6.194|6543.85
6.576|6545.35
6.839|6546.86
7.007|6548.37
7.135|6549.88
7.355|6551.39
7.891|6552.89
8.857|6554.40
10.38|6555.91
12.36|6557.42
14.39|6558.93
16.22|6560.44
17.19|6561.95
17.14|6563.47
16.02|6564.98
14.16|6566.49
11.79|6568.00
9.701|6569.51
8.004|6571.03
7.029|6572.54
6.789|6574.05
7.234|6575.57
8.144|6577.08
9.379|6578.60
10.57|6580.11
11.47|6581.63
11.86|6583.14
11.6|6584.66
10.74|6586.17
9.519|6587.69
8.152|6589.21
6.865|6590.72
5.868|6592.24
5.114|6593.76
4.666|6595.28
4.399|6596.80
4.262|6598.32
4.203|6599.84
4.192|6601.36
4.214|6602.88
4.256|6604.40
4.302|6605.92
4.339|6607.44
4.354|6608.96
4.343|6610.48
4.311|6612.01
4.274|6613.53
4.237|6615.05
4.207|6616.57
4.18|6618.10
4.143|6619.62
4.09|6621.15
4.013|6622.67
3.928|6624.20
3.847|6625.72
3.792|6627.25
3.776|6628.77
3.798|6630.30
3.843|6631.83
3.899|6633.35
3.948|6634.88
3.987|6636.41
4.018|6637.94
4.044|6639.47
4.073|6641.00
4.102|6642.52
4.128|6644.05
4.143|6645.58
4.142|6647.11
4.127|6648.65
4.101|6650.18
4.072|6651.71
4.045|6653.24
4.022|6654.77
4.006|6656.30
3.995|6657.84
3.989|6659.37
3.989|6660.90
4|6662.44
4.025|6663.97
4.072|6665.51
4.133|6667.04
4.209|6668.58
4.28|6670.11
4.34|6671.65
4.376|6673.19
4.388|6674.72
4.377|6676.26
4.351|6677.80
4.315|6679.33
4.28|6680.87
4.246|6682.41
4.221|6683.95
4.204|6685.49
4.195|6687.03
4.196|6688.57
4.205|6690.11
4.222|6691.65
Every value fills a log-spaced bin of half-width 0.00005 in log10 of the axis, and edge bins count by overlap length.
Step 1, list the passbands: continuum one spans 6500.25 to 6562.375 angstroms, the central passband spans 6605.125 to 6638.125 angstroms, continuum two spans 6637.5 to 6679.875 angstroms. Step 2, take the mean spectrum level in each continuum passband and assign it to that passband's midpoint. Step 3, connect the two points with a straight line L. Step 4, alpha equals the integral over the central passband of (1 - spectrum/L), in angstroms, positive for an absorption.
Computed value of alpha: 4.4 angstroms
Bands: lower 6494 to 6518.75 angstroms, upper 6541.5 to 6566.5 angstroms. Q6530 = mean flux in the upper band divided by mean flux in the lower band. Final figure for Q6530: 2.5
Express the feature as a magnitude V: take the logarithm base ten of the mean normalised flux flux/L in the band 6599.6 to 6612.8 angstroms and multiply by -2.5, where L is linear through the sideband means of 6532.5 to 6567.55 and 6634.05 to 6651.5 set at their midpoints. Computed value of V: 0.38 mag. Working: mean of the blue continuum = 9.14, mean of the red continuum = 4.07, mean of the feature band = 4.28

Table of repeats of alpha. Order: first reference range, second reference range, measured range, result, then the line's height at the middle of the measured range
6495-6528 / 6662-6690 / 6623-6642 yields 1.4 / 4.24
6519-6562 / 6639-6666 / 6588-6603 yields 0.3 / 5.43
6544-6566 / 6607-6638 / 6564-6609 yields 0.8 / 7.76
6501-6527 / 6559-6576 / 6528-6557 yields 8.3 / 8.44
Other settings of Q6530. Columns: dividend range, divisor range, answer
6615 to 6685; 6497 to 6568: 0.61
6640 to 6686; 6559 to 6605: 0.46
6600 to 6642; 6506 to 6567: 0.59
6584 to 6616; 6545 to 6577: 0.53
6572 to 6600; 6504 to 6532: 1.84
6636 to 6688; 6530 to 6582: 0.47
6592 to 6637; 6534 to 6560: 0.57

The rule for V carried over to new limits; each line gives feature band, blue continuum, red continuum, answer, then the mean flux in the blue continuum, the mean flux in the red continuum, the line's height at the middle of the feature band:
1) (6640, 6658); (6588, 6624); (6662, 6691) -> 0.09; 4.7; 4.24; 4.42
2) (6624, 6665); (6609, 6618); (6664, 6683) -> 0.07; 4.27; 4.27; 4.27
